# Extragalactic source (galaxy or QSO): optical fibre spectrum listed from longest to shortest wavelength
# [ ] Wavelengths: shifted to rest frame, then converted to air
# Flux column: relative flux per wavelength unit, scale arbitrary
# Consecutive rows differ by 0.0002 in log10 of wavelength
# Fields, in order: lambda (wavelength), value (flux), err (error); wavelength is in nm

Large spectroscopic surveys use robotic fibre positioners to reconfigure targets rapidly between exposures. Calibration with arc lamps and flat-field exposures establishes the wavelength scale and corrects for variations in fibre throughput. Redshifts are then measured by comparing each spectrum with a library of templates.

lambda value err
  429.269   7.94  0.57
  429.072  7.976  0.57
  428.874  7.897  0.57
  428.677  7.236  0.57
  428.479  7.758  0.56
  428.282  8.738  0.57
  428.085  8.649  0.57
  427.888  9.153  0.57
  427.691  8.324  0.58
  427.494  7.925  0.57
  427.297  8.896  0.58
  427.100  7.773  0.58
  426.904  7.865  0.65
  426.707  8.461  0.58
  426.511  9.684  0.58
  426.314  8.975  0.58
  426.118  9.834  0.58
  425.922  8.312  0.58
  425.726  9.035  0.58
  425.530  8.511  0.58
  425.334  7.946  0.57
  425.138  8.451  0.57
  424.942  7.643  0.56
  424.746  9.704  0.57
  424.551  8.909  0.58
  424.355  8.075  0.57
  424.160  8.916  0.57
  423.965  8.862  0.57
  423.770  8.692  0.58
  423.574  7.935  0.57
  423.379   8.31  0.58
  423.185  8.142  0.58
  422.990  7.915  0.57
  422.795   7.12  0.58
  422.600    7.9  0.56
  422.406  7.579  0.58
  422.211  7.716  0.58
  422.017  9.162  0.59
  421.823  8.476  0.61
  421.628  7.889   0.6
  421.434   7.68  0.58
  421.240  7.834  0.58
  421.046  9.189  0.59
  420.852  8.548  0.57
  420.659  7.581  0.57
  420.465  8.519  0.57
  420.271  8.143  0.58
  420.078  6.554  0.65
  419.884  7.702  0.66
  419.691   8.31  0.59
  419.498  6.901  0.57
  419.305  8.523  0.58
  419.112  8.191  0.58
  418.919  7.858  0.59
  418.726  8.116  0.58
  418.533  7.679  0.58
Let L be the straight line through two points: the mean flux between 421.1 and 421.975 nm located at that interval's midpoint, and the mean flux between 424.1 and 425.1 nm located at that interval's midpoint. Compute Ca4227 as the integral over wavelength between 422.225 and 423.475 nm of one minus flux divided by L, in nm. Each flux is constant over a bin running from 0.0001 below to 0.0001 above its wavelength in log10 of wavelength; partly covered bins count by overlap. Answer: 0.08 nm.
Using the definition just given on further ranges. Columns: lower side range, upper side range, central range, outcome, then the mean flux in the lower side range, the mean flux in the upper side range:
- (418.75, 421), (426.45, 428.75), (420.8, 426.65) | -0.20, 7.93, 8.36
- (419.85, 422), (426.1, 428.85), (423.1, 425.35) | -0.06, 8.06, 8.46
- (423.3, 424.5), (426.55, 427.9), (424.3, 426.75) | -0.10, 8.48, 8.35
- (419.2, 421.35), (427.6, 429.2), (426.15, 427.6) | -0.07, 7.98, 8.21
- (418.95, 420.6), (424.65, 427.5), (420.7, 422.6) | -0.03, 7.85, 8.62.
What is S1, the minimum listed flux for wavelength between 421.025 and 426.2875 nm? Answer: 7.12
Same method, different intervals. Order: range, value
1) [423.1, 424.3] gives 7.935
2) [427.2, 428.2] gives 7.925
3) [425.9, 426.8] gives 8.312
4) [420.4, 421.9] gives 7.581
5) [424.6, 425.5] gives 7.643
